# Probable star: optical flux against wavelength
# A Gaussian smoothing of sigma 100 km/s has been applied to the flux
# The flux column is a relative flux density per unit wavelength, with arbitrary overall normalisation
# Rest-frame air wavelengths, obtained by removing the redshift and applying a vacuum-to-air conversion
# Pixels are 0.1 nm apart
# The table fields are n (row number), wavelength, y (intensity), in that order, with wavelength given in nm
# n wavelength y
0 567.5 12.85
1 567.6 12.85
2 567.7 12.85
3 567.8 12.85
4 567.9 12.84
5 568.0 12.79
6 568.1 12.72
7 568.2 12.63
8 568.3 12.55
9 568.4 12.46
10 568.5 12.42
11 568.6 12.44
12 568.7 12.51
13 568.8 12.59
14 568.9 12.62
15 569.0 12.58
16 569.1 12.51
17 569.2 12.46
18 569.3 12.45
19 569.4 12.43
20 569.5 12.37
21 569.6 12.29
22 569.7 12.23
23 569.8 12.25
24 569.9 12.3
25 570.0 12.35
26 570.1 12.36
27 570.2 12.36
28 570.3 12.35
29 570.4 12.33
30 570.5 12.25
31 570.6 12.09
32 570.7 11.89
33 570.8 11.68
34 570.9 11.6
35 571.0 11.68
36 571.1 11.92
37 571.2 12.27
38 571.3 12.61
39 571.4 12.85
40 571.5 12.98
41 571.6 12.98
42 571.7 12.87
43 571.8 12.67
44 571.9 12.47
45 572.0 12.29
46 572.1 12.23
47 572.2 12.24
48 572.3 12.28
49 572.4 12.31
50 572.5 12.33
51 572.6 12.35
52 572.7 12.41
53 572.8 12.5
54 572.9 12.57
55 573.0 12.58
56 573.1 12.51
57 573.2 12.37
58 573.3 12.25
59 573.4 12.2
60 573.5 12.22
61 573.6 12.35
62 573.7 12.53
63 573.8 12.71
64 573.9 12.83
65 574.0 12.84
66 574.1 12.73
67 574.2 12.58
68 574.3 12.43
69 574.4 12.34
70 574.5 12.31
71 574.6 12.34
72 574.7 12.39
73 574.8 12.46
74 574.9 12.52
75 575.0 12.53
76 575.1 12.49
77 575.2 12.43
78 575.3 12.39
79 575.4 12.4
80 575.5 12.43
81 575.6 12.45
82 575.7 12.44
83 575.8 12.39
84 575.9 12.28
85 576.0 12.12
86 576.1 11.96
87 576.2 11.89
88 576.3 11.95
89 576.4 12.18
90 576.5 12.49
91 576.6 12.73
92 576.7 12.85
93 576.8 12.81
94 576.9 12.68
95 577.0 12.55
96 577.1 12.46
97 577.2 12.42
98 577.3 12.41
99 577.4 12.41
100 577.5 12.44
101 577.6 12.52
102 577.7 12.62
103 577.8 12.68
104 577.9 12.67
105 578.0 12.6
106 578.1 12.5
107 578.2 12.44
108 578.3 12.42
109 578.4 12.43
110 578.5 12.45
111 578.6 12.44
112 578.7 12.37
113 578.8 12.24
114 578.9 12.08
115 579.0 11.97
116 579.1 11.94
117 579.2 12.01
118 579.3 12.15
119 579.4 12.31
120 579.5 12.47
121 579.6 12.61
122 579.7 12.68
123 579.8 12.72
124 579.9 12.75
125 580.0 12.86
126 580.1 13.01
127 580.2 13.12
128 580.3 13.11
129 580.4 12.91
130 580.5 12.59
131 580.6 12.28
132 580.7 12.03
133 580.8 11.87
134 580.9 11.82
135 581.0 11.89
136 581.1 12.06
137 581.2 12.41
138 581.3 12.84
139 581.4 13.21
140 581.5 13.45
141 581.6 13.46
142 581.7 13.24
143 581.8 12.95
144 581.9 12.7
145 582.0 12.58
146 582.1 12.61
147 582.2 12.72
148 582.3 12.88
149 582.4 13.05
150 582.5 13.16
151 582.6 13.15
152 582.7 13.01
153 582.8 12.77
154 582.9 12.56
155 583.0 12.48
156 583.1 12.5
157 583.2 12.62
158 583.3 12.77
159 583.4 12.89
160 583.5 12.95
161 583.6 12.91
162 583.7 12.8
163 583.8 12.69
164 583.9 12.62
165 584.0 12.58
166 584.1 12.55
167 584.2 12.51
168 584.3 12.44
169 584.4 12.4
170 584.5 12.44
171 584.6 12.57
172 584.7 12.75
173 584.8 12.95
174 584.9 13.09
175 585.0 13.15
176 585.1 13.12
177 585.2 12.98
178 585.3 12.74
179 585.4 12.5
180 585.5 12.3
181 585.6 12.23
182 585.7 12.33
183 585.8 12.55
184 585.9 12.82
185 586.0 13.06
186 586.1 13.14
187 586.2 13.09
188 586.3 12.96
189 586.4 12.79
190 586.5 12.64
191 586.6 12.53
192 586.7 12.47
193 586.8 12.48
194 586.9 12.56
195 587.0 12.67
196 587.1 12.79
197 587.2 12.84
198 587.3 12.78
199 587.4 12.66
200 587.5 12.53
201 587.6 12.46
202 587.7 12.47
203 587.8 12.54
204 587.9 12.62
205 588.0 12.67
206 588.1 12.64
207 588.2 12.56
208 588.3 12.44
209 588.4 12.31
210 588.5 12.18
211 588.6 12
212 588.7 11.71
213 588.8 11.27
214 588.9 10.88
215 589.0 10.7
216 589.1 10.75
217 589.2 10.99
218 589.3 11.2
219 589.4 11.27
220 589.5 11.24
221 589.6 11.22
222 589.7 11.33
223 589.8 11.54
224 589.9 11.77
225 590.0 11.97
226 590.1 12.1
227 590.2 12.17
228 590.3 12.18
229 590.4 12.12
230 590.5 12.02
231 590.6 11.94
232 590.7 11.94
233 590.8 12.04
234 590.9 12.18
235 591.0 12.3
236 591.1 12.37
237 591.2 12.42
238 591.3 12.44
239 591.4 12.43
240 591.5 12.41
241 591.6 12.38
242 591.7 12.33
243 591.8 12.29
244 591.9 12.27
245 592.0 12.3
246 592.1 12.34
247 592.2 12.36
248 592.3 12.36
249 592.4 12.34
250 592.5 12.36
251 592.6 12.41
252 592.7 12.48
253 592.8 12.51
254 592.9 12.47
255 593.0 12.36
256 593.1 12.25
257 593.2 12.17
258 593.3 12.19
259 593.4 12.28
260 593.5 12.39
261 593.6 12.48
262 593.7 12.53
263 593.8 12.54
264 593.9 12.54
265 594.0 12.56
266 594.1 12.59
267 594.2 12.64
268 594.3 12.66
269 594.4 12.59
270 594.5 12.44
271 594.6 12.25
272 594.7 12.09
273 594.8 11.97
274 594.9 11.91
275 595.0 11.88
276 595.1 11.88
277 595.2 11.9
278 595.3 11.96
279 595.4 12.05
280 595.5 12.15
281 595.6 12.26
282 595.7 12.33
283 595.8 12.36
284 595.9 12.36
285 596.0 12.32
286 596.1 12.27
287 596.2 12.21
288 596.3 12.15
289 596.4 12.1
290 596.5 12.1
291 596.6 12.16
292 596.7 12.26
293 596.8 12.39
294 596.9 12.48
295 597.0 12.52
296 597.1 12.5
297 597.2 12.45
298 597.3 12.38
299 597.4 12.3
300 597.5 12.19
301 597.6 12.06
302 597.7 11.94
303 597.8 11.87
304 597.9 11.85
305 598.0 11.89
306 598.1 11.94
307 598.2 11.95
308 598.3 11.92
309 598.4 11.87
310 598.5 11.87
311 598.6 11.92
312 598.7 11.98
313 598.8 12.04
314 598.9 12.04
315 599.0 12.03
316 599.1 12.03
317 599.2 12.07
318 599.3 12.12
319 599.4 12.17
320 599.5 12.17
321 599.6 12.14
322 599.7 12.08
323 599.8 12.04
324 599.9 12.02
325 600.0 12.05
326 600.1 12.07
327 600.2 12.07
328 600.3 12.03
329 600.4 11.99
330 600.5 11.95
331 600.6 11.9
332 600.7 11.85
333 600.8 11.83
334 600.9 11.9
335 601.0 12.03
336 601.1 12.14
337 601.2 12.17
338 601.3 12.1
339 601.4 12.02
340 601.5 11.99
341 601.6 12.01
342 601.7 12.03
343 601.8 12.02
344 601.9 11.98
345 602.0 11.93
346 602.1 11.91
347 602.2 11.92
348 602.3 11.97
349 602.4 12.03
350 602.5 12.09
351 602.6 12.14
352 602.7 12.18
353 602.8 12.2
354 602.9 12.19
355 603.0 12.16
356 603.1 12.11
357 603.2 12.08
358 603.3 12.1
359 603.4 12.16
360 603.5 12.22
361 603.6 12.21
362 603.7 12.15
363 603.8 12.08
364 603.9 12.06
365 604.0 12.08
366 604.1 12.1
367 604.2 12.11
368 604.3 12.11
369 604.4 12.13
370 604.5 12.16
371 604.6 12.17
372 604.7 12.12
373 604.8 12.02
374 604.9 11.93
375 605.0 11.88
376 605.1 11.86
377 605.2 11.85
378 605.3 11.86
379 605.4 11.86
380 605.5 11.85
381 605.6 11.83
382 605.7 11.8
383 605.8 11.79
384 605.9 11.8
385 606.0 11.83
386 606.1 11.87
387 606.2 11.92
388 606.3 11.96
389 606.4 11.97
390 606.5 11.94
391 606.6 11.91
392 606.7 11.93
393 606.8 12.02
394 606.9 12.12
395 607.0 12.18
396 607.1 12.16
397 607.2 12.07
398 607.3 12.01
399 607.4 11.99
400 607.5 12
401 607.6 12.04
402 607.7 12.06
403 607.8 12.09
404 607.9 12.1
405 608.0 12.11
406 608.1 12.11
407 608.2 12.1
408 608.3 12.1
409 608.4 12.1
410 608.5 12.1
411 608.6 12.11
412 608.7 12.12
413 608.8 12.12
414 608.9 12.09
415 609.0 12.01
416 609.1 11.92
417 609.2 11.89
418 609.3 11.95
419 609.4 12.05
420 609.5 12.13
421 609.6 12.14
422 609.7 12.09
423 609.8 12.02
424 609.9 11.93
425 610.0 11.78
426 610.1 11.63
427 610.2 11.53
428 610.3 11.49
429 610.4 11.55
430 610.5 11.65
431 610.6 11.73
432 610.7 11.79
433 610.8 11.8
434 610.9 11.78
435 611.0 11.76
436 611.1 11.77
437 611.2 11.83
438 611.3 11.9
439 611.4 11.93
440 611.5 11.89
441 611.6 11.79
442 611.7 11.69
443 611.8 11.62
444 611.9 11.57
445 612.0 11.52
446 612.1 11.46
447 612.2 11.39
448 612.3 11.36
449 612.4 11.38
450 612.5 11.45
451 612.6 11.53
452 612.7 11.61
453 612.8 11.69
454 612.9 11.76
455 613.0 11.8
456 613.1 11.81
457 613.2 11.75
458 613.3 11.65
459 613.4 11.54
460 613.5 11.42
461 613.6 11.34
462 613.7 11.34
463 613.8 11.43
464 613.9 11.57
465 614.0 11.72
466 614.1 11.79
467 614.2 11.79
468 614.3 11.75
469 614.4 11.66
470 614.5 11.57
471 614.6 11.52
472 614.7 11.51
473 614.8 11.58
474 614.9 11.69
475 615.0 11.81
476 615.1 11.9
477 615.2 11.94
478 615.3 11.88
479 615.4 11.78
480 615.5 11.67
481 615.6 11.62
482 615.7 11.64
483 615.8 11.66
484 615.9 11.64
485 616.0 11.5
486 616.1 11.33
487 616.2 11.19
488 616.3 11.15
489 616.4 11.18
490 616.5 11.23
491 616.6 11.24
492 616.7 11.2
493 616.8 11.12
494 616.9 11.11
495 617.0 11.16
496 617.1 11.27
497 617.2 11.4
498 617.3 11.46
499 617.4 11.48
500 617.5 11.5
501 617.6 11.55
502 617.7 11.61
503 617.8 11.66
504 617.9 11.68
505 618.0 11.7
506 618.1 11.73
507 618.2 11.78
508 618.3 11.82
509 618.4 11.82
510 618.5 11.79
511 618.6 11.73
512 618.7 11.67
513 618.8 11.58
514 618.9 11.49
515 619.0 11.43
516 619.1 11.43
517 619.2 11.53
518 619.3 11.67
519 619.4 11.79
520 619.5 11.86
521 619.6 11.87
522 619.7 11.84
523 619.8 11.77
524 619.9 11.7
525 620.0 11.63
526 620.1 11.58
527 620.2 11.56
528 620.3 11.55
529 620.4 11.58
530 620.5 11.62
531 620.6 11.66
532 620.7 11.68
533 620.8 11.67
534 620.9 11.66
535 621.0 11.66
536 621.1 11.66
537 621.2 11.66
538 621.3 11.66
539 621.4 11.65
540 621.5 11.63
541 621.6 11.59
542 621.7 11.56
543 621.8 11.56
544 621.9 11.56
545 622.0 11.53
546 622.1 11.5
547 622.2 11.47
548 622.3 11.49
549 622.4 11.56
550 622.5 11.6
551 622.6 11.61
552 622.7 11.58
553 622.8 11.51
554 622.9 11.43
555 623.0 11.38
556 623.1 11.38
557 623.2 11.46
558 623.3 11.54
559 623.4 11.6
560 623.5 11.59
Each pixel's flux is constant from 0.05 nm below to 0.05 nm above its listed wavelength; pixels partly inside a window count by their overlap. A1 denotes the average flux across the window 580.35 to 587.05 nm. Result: 12.7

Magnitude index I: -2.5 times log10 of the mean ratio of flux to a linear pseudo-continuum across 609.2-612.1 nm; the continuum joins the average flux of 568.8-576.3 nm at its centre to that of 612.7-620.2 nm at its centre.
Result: -0.01 mag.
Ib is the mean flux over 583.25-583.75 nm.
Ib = 12.9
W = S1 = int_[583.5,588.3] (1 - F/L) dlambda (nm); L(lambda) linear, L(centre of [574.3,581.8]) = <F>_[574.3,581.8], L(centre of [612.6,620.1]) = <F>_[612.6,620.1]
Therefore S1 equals -0.15 nm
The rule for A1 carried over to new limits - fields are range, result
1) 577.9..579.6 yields 12.3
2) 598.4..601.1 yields 12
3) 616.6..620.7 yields 11.6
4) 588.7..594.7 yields 12.1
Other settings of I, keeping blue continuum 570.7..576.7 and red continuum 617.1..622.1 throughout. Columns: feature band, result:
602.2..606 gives -0.013 mag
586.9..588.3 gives -0.040 mag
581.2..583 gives -0.059 mag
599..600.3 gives -0.011 mag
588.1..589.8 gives 0.055 mag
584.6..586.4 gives -0.053 mag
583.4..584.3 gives -0.041 mag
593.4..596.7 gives -0.021 mag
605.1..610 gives -0.015 mag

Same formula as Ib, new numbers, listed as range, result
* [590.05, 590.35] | 12.2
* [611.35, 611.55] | 11.9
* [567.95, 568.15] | 12.8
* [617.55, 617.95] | 11.6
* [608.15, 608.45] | 12.1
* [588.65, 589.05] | 11.1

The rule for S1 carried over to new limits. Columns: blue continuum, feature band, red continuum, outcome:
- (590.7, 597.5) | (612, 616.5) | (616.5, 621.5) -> 0.055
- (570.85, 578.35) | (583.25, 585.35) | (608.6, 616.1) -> -0.086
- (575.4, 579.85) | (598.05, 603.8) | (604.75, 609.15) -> 0.016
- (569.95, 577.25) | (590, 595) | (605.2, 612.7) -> -0.081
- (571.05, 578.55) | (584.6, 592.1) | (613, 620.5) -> -0.066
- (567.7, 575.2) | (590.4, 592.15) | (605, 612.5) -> -0.017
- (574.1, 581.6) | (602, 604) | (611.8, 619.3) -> -0.041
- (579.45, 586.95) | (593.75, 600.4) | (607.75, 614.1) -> 0.046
